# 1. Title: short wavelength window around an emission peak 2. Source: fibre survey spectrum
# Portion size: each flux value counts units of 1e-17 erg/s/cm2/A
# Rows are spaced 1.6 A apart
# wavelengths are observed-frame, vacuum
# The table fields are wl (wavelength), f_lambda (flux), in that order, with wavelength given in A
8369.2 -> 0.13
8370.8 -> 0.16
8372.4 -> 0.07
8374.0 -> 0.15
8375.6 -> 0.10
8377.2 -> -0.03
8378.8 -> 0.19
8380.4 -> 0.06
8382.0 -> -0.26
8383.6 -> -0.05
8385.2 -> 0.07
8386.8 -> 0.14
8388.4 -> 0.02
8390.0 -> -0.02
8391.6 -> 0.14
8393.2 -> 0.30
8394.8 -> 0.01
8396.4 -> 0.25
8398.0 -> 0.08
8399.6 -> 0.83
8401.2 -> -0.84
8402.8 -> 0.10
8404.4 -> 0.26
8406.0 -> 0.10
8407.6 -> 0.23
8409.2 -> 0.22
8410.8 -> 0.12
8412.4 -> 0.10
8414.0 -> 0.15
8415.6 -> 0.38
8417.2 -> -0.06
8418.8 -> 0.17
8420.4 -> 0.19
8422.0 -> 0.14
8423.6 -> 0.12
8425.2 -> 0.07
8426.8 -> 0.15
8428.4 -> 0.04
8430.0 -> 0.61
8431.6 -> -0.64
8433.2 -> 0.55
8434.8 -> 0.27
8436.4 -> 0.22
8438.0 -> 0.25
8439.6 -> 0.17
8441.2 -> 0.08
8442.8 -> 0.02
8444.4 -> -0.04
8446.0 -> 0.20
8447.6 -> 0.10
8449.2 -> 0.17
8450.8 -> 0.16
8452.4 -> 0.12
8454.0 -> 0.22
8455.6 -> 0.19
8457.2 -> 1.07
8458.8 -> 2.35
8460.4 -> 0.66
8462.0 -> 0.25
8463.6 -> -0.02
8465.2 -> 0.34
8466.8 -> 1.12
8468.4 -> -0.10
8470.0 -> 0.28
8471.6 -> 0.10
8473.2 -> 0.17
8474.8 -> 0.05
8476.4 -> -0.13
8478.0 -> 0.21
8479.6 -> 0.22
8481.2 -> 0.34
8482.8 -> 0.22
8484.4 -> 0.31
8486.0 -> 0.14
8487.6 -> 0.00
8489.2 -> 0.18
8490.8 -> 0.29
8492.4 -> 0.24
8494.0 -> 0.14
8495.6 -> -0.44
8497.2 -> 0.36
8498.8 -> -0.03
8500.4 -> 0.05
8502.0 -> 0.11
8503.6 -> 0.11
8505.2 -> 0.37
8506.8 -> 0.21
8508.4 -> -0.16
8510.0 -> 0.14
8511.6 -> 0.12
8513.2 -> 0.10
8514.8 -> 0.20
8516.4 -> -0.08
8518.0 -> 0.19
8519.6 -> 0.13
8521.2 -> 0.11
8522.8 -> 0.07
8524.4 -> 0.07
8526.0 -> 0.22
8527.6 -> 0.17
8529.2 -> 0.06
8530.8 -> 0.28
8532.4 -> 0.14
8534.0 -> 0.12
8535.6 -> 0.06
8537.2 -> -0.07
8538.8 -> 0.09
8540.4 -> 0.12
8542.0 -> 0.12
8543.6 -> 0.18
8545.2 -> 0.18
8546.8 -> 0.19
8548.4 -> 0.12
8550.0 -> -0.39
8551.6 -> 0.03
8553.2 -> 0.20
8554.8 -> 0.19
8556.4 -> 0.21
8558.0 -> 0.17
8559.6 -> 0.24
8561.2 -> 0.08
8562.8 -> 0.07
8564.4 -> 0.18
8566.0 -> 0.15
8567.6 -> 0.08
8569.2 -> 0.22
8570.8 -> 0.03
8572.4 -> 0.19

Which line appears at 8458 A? H-alpha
